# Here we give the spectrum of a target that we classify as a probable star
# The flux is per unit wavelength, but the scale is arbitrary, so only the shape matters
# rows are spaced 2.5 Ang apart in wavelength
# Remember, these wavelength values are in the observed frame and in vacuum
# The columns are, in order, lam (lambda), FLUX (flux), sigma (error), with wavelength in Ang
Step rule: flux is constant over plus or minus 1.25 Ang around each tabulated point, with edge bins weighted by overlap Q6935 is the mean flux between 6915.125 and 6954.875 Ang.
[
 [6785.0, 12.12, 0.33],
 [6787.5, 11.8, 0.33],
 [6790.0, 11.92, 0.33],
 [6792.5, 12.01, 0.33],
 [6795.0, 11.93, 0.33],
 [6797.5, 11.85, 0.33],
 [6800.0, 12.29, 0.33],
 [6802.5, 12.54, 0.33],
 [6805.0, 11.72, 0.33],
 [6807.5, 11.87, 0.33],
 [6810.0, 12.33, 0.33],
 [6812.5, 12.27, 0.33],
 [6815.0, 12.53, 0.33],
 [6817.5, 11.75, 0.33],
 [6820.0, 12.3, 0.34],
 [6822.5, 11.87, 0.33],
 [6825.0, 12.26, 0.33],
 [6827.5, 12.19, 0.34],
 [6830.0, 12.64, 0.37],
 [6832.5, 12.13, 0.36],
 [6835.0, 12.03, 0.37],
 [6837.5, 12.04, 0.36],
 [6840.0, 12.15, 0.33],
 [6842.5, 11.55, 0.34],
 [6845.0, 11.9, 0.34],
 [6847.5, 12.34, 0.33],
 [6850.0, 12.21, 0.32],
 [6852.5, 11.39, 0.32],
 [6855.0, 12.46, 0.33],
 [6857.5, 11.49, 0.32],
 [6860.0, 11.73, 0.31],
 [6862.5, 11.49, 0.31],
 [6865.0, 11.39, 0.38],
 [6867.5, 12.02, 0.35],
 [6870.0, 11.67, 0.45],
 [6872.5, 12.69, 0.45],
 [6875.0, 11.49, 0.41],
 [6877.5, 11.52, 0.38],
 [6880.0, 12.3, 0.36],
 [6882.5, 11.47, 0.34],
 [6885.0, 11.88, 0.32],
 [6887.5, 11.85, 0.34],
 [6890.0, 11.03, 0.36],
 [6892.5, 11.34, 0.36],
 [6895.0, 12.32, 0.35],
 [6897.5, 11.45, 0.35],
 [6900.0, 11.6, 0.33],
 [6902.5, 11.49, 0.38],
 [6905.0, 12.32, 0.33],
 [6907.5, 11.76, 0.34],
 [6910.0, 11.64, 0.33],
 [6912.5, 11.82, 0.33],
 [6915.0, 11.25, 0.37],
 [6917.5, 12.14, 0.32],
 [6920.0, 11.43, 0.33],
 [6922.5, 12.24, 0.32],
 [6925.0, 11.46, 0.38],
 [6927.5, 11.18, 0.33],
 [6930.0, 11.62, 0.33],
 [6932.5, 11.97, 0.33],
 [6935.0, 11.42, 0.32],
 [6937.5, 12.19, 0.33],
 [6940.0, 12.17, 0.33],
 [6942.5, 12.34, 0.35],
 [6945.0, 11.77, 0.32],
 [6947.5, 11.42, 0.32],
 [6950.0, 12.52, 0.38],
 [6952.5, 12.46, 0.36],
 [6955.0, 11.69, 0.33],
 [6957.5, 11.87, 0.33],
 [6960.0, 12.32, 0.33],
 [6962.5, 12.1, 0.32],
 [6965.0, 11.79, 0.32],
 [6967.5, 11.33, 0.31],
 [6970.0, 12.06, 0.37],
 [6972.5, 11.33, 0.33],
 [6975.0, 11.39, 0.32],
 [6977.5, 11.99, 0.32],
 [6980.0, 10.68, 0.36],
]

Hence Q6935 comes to 11.9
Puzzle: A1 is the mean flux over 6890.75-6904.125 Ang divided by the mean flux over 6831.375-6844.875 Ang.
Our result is 0.97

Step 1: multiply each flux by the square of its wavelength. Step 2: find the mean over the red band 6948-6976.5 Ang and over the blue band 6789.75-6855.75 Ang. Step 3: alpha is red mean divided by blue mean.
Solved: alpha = 1.02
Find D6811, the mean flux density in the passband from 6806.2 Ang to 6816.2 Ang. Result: 12.2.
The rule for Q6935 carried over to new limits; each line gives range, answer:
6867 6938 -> 11.7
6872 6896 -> 11.8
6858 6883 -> 11.8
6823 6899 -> 11.9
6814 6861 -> 12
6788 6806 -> 12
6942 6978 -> 11.9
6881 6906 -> 11.7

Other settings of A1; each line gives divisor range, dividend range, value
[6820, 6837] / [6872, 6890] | 0.97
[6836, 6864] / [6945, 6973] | 1.00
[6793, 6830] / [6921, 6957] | 0.98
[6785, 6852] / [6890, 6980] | 0.97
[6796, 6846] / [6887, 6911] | 0.96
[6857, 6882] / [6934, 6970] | 1.02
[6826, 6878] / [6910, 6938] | 0.98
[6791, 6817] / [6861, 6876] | 0.97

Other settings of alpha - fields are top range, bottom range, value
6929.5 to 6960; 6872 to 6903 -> 1.04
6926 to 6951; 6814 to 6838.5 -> 1.01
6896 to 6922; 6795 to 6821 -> 0.99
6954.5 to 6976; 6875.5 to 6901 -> 1.03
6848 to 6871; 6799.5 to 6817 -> 0.98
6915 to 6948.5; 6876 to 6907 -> 1.02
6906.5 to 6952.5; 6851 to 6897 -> 1.02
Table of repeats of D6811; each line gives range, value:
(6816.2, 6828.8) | 12.1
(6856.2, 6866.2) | 11.5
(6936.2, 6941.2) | 12.2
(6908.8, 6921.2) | 11.7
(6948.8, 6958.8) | 12.1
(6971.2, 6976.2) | 11.4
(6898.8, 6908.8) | 11.8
